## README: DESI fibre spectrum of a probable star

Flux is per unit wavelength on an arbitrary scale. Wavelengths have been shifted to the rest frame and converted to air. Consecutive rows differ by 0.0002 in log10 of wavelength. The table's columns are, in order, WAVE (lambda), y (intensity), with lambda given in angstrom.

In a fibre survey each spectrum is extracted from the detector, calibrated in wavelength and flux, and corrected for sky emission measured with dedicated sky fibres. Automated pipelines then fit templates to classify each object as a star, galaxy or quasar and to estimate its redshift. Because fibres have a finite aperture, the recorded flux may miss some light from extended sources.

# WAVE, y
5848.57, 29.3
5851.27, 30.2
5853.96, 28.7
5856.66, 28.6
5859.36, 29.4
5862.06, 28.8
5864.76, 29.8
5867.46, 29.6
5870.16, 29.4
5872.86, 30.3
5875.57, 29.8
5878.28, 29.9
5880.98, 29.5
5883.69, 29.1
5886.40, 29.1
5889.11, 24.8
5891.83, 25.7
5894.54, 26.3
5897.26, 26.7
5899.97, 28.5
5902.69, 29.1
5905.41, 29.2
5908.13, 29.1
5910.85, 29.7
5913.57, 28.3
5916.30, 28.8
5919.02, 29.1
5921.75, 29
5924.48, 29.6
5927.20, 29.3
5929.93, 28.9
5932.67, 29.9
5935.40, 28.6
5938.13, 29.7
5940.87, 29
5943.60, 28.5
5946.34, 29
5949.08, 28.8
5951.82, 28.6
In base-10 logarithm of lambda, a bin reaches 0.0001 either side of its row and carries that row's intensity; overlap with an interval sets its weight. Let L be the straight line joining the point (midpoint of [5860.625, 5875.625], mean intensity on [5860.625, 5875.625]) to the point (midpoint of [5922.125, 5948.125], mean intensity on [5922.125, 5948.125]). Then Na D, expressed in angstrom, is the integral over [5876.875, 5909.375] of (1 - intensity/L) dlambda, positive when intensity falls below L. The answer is 1.50 angstrom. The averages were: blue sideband 29.6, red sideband 29.2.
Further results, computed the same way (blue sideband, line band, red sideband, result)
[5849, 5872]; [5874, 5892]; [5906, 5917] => 0.45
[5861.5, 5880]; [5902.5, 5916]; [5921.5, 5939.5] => 0.18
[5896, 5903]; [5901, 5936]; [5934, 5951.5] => -0.90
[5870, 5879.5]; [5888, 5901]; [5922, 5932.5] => 1.44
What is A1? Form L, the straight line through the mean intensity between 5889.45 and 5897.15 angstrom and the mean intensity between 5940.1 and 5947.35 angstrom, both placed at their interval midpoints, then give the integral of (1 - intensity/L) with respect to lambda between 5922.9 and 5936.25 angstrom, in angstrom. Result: -0.6 angstrom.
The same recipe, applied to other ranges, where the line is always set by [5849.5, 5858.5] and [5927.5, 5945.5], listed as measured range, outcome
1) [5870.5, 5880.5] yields -0.3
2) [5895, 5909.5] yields 0.4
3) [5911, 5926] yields 0.0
